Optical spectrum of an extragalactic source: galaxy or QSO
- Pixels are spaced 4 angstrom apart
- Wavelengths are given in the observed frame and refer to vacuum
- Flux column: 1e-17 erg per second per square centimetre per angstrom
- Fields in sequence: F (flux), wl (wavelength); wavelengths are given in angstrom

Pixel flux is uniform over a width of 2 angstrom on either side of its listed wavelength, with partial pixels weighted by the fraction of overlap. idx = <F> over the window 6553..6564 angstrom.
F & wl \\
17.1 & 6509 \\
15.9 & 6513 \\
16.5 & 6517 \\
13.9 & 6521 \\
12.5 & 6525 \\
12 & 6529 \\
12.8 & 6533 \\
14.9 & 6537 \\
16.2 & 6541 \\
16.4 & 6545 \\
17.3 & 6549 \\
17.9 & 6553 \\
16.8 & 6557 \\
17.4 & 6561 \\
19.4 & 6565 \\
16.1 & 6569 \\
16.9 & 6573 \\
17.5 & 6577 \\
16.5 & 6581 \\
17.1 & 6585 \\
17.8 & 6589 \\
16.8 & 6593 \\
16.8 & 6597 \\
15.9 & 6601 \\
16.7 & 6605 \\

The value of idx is 17.5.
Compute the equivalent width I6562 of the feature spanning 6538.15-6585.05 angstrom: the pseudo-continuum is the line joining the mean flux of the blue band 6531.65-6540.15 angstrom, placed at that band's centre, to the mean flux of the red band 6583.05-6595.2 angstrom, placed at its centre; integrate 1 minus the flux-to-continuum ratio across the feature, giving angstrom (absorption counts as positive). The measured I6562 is -4.28 angstrom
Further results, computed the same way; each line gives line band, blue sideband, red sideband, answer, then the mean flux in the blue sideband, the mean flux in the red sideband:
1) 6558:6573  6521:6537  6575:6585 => -1.6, 12.9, 17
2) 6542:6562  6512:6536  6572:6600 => -2.3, 13.9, 17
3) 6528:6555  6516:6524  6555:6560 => 0.9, 14.7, 16.9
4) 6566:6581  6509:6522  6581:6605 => -0.3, 15.8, 16.8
